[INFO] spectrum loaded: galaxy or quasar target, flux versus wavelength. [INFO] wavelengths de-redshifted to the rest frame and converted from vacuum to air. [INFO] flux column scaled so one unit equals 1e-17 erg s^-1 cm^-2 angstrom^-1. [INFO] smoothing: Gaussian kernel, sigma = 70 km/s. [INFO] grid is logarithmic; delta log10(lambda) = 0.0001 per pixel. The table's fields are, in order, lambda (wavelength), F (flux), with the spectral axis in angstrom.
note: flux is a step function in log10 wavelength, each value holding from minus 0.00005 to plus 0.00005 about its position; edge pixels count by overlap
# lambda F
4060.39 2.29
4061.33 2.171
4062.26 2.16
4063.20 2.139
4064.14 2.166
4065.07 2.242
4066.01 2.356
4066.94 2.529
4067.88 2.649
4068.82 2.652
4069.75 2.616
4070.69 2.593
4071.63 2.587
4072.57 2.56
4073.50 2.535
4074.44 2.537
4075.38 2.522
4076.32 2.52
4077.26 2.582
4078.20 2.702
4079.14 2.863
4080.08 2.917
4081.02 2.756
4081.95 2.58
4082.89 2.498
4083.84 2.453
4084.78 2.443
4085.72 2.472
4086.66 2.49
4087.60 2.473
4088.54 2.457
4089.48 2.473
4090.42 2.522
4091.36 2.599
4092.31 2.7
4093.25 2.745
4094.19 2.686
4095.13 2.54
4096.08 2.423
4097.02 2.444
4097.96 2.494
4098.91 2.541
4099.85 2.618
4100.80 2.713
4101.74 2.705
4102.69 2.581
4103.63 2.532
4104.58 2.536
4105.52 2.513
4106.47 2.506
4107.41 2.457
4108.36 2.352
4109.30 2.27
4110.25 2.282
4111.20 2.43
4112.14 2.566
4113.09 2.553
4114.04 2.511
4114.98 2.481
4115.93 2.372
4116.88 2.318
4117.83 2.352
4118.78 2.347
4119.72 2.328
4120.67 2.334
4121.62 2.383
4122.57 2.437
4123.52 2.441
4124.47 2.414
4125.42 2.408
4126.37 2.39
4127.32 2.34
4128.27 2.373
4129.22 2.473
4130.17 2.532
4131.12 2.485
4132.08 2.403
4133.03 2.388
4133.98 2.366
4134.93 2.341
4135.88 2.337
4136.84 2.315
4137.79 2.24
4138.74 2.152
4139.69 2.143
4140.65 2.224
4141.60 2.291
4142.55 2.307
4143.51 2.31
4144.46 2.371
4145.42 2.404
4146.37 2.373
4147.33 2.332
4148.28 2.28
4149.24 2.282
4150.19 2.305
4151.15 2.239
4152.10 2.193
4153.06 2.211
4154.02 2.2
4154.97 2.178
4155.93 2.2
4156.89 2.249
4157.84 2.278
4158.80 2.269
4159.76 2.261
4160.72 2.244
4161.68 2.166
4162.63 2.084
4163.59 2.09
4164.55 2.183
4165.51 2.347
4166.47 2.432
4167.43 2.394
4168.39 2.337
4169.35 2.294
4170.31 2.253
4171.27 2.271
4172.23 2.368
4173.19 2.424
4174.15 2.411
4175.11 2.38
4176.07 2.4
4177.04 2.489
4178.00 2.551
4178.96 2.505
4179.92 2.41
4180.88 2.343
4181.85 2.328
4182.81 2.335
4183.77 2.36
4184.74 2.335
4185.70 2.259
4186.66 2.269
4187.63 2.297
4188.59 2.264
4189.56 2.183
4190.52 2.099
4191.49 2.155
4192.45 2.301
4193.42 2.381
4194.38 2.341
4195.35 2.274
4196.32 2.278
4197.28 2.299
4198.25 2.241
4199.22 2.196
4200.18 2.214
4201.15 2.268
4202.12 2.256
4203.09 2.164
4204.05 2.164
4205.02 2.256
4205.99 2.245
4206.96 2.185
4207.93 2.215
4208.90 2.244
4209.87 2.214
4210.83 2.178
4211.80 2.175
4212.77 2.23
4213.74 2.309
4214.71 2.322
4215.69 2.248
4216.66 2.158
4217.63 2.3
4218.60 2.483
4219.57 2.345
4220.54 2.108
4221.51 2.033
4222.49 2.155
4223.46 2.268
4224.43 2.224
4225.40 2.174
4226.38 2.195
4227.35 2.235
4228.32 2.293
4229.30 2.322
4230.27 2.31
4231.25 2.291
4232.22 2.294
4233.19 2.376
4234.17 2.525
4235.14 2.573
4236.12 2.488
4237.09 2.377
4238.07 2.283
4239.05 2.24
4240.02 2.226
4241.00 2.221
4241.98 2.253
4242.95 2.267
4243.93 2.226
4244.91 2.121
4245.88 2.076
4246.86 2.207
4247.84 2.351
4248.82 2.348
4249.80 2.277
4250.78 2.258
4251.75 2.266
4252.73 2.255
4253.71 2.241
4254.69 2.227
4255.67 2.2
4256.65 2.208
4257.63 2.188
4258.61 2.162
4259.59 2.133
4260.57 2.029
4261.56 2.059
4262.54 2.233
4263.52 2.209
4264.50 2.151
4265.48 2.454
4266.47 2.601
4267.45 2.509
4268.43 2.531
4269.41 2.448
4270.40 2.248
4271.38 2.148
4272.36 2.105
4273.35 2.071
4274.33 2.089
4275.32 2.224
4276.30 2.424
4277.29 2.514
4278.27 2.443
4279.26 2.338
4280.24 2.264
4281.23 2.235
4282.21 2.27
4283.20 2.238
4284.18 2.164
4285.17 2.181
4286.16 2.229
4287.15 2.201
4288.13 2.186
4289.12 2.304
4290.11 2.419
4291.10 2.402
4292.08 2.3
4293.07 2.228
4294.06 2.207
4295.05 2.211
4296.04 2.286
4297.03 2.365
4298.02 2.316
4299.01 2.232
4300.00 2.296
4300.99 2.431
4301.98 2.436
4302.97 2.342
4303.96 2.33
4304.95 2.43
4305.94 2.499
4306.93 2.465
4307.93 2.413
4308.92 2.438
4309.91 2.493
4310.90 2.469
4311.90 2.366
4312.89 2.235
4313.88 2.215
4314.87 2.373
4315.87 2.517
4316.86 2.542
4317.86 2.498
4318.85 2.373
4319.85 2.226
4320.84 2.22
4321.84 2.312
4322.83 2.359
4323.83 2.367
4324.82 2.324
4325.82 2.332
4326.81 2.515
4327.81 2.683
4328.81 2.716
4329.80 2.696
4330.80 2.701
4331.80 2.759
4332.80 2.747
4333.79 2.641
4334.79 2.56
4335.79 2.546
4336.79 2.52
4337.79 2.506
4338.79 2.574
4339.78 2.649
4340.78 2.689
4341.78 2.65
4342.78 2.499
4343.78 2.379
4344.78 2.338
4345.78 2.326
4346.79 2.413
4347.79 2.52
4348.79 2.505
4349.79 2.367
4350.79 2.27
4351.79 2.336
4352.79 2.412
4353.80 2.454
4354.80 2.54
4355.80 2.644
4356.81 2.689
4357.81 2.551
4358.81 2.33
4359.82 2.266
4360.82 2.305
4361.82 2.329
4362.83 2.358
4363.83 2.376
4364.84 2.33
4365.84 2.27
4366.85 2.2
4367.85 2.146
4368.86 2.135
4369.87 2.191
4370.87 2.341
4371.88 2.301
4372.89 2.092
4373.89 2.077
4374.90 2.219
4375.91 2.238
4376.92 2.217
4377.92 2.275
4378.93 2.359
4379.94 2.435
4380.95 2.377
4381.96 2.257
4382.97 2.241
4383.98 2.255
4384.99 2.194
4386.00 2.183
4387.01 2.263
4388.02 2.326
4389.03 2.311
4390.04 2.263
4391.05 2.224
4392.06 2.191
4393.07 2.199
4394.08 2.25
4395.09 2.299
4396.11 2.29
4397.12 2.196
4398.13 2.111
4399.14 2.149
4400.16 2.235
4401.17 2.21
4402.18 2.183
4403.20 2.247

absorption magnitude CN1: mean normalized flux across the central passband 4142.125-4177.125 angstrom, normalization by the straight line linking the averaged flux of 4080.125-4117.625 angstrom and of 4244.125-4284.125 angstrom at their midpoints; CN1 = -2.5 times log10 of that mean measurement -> 0.06 mag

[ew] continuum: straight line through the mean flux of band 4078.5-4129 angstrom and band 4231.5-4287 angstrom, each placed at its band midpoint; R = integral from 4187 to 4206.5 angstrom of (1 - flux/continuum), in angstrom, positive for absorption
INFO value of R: 1.0 angstrom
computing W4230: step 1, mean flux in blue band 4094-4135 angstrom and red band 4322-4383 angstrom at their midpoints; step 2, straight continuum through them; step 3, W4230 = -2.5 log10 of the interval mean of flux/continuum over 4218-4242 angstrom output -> 0.07 mag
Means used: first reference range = 2.45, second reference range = 2.42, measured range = 2.29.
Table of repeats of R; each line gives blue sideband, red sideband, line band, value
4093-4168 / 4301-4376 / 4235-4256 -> 1.2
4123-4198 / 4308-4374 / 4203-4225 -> 1.1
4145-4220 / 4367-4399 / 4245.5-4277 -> 0.2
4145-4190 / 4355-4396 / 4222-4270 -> 0.4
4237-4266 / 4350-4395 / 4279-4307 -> -0.6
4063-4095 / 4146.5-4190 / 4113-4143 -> 0.6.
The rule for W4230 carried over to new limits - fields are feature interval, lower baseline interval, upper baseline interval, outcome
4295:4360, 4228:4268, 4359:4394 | -0.09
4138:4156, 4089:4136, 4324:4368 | 0.09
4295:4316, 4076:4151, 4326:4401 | 0.01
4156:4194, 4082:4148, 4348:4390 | 0.05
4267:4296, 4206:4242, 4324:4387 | 0.02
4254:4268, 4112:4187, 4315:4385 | 0.06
